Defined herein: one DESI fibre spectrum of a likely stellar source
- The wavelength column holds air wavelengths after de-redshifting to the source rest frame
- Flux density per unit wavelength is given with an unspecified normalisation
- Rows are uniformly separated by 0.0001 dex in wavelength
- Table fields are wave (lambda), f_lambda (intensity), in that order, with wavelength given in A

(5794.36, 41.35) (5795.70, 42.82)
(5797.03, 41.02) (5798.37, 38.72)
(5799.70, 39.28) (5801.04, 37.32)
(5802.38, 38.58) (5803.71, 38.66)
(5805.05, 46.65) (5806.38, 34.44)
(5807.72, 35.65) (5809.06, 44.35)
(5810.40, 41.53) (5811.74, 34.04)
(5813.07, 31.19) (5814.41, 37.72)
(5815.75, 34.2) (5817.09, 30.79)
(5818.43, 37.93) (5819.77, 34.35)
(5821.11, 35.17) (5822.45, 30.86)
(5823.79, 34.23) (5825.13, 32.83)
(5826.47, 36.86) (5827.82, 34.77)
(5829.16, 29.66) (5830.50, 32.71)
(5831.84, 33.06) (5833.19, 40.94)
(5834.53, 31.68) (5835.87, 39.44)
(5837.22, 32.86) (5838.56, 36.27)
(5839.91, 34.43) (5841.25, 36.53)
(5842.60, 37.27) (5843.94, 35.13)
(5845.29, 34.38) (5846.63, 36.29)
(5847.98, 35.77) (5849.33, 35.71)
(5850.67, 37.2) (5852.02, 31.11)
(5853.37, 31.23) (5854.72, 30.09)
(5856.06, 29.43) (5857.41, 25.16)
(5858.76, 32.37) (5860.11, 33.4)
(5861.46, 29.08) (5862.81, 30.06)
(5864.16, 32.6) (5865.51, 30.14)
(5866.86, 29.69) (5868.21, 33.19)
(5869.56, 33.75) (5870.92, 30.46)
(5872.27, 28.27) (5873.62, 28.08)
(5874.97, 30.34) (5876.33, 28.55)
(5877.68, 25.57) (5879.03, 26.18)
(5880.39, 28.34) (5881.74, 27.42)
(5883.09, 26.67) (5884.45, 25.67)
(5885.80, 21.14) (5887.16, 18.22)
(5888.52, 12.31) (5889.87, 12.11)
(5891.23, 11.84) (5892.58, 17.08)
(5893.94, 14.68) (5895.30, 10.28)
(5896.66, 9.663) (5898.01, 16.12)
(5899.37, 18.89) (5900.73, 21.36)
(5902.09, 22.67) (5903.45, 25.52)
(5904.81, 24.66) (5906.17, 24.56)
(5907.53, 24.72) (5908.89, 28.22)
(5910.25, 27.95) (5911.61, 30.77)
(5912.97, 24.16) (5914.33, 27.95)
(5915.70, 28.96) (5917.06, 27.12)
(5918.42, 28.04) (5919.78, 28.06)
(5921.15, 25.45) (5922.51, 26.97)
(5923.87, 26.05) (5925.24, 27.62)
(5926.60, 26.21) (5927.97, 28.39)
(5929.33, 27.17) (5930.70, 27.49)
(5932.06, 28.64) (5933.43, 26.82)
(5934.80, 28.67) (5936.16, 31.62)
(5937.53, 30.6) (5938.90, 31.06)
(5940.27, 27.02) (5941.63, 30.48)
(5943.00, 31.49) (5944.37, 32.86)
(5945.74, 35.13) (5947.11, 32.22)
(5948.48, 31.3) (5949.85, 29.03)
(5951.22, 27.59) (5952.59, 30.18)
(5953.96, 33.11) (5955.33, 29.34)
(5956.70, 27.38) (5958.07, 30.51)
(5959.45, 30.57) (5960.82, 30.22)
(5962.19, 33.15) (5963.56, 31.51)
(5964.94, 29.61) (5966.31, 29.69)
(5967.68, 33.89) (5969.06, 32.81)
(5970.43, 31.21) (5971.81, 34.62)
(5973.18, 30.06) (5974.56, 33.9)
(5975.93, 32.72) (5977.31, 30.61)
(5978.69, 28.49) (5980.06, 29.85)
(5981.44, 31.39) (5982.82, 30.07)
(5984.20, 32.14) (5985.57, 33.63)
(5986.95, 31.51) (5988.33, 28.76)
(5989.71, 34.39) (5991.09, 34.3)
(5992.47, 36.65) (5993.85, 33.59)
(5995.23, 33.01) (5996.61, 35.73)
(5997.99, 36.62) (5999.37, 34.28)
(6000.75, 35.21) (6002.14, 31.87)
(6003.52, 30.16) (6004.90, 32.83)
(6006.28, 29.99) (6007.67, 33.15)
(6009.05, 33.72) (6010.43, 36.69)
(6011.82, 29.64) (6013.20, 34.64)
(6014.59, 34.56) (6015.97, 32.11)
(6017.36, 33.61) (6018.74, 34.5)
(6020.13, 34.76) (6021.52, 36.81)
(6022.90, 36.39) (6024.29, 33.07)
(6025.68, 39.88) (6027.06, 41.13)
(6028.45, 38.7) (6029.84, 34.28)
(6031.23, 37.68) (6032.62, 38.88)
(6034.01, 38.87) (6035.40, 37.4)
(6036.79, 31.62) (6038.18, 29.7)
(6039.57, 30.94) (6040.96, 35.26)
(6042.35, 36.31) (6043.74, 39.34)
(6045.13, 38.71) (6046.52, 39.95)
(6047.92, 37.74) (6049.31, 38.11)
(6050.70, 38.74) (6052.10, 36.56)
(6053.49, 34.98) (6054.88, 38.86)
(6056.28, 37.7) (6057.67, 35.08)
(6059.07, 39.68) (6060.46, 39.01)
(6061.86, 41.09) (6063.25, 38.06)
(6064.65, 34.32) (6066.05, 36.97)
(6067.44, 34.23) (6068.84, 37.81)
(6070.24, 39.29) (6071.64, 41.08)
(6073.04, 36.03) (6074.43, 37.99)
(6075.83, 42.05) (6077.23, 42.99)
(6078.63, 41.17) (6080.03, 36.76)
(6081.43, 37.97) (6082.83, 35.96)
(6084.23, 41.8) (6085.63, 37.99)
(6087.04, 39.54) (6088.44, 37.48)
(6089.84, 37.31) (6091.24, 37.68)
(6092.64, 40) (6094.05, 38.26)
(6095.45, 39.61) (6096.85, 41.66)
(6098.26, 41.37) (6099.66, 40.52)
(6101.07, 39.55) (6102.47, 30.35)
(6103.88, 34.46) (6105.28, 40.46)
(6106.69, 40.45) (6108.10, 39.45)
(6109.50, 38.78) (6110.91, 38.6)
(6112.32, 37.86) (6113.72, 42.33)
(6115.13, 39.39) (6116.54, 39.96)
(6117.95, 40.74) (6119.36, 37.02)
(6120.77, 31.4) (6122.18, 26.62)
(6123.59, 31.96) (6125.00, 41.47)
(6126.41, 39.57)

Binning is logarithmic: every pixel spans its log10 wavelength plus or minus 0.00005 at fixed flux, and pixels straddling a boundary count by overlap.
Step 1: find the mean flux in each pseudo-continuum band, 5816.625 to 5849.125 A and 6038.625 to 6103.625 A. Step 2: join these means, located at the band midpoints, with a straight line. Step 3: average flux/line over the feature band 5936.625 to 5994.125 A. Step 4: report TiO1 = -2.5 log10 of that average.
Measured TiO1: 0.17 mag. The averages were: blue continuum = 34.8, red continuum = 38.1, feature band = 31.4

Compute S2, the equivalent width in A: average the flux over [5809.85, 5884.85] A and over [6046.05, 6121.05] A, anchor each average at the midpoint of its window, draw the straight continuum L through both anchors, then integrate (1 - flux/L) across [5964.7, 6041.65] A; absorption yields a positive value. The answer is 6.0 A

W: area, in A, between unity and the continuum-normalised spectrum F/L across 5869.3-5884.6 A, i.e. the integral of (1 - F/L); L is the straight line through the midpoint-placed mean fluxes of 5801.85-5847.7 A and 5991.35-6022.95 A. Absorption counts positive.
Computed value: 3.0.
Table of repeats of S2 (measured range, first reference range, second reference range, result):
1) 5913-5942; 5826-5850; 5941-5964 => 3.5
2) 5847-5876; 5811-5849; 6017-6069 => 3.1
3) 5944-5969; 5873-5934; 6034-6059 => -2.2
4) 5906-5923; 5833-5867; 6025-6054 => 3.6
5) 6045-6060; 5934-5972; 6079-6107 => -0.6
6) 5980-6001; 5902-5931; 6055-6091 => -0.6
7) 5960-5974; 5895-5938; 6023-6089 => -0.9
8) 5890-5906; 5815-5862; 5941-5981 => 7.4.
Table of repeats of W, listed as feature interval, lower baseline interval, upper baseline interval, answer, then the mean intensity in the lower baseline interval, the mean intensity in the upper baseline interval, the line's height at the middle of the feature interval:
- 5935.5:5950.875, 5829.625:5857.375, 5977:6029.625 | 1.3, 34.3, 33.7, 33.9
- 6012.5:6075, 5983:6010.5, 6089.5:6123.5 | -2.5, 33.3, 38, 35.3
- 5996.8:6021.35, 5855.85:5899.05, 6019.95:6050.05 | 0.8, 24.5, 36.7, 34.7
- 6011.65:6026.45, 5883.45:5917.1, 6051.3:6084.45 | -0.7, 21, 38.2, 33.2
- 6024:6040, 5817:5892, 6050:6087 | 0.3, 30.7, 38.3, 37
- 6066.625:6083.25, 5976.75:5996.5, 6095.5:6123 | -1.1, 32.1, 38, 36.3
